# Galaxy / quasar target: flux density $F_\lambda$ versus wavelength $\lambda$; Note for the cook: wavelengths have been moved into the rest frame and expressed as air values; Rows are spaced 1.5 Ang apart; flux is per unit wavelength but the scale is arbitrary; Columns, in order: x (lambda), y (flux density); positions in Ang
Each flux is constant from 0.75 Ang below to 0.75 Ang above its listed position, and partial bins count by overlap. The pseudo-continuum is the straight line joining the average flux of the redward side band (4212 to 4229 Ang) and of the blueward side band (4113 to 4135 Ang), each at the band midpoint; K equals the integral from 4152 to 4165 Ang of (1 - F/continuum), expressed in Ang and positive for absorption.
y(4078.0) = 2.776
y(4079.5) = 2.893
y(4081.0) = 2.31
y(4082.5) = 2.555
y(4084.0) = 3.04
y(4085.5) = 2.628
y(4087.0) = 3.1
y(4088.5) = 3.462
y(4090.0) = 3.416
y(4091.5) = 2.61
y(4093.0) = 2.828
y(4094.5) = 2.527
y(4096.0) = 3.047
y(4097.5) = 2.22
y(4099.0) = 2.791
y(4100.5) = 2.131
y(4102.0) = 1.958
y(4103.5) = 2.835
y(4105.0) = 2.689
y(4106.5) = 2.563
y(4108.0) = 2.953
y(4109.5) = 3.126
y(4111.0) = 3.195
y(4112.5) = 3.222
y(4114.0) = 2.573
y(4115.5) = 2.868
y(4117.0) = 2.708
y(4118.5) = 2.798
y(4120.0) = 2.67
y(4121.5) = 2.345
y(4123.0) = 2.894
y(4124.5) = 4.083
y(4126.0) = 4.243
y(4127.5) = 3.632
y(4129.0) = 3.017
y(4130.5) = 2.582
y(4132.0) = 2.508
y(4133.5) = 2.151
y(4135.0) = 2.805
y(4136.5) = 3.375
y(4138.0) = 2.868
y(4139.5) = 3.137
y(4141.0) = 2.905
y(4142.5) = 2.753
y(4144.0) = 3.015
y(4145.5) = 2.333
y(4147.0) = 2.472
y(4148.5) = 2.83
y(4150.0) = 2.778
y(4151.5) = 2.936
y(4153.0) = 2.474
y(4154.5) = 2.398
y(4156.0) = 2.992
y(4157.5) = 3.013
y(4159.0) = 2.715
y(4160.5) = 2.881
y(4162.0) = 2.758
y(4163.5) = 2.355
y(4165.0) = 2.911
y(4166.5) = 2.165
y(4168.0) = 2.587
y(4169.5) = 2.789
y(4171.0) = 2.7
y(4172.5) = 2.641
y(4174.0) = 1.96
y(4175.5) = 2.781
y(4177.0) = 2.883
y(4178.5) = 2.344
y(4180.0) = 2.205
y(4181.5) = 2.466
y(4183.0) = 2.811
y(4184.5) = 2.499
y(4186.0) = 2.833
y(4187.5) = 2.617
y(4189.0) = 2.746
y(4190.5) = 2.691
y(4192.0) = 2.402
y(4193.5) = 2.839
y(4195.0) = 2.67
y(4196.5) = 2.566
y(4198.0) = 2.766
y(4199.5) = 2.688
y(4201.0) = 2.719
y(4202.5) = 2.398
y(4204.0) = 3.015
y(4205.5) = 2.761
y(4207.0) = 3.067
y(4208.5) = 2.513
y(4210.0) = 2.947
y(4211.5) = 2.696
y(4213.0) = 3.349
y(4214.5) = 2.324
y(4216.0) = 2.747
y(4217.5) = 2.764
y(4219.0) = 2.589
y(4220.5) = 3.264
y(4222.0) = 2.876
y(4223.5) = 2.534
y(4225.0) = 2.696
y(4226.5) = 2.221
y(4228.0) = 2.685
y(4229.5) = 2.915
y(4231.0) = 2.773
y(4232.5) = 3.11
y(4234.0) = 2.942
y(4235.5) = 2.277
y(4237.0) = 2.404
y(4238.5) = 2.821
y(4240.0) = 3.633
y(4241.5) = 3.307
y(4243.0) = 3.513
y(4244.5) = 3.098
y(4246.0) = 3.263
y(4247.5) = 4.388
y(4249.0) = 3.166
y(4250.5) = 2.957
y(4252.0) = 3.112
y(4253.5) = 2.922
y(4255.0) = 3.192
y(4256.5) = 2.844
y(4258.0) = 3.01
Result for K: 0.7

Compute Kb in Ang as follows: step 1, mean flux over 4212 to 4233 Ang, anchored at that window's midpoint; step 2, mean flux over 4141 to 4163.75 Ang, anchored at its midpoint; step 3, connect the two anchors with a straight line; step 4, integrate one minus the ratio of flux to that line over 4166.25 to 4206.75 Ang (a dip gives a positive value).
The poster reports 1.8 Ang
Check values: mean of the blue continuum 2.73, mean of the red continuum 2.77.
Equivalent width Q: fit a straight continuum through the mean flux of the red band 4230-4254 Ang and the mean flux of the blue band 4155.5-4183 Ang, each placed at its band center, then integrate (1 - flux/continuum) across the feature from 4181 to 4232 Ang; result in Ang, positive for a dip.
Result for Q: 2.6 Ang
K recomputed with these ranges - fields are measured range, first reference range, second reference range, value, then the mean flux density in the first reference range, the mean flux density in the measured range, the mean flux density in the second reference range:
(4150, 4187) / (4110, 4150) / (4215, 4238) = 2.7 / 2.92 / 2.63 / 2.72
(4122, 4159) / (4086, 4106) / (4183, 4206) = -2.8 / 2.74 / 2.92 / 2.68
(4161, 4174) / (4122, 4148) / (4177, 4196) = 0.8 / 2.98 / 2.58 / 2.6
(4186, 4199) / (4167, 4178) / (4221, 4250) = 0.2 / 2.6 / 2.67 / 2.98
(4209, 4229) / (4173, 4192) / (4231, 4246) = 0.8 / 2.56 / 2.74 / 3.01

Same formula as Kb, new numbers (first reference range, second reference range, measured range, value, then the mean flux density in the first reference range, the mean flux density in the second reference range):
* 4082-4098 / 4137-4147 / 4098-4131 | -0.6 Ang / 2.87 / 2.82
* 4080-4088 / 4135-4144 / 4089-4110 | 0.9 Ang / 2.75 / 2.99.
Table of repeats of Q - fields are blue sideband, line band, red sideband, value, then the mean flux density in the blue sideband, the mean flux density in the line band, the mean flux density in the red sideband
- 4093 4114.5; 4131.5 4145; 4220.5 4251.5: -0.2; 2.71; 2.83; 2.99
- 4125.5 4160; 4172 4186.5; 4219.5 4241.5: 1.5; 2.86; 2.54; 2.81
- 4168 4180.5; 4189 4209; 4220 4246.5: -0.1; 2.55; 2.7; 2.9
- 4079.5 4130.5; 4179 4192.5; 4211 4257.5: 1.6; 2.88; 2.58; 2.95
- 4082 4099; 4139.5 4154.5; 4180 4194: 0.0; 2.86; 2.73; 2.63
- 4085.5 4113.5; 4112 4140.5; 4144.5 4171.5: -2.3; 2.81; 2.97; 2.67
